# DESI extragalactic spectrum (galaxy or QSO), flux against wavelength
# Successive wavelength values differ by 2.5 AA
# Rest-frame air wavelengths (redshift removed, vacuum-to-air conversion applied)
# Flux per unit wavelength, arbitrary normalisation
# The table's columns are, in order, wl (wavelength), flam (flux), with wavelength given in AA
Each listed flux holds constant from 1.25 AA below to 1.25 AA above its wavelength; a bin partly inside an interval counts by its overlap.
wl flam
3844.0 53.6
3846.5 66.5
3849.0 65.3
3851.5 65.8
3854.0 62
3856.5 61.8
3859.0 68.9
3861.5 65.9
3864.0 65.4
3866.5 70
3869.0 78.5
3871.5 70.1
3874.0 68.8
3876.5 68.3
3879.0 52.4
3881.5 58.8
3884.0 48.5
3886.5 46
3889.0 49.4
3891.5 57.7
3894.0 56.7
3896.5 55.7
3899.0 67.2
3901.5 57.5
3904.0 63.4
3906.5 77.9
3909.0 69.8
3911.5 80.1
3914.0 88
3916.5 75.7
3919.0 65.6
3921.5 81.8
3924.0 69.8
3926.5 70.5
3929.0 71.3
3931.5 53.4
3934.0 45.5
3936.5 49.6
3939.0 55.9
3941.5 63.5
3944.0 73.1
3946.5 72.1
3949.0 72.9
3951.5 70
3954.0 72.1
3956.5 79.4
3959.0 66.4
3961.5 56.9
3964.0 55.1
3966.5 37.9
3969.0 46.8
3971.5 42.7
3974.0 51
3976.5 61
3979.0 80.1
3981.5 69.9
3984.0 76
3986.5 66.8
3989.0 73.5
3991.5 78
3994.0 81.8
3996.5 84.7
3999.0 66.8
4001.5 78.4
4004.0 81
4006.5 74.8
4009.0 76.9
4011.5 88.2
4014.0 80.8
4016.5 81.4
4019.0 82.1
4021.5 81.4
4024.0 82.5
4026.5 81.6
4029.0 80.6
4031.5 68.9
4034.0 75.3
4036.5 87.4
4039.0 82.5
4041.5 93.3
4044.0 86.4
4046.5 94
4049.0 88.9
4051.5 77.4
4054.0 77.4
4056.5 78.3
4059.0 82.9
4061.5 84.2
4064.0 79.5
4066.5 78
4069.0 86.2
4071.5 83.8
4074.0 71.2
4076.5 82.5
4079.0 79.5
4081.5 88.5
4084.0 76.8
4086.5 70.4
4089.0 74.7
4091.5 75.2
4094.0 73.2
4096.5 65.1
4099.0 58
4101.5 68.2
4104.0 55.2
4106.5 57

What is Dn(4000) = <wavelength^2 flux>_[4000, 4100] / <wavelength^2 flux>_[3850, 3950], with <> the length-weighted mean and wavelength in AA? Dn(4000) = 1.33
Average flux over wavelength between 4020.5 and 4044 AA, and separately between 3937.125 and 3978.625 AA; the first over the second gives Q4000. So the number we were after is 1.33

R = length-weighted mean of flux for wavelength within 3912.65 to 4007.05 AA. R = 67.3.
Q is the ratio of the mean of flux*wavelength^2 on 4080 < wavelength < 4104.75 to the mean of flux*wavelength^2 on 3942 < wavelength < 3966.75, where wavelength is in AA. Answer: 1.14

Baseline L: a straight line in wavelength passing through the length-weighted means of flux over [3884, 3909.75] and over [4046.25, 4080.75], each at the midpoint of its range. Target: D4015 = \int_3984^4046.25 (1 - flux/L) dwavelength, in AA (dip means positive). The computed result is -4.1 AA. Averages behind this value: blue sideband 59.4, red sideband 81.4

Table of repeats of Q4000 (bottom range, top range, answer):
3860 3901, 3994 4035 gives 1.29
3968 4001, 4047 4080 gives 1.19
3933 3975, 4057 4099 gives 1.30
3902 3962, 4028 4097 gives 1.17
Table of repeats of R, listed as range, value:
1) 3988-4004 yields 77.6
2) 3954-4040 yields 72.3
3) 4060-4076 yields 80.6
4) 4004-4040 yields 80.3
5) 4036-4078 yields 83.1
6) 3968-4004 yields 69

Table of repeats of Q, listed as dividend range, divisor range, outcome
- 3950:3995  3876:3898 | 1.24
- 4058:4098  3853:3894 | 1.40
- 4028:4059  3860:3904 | 1.47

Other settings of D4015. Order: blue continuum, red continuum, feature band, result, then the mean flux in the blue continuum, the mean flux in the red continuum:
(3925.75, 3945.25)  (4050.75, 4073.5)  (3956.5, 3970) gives 1.94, 60.1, 80.6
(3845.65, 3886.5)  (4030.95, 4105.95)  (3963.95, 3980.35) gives 4.13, 64.2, 78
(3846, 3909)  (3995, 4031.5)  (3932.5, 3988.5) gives 8.42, 62.8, 79.7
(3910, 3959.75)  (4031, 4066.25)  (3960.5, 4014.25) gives 5.07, 68.9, 82.8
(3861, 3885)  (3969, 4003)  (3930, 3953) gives 1.89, 64.8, 69.3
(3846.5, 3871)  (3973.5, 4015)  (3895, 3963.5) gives 3.67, 67.1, 75.1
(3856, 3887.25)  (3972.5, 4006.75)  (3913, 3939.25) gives 0.59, 63.7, 72.9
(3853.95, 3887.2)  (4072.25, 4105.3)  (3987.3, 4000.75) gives -1.60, 63.6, 72.3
